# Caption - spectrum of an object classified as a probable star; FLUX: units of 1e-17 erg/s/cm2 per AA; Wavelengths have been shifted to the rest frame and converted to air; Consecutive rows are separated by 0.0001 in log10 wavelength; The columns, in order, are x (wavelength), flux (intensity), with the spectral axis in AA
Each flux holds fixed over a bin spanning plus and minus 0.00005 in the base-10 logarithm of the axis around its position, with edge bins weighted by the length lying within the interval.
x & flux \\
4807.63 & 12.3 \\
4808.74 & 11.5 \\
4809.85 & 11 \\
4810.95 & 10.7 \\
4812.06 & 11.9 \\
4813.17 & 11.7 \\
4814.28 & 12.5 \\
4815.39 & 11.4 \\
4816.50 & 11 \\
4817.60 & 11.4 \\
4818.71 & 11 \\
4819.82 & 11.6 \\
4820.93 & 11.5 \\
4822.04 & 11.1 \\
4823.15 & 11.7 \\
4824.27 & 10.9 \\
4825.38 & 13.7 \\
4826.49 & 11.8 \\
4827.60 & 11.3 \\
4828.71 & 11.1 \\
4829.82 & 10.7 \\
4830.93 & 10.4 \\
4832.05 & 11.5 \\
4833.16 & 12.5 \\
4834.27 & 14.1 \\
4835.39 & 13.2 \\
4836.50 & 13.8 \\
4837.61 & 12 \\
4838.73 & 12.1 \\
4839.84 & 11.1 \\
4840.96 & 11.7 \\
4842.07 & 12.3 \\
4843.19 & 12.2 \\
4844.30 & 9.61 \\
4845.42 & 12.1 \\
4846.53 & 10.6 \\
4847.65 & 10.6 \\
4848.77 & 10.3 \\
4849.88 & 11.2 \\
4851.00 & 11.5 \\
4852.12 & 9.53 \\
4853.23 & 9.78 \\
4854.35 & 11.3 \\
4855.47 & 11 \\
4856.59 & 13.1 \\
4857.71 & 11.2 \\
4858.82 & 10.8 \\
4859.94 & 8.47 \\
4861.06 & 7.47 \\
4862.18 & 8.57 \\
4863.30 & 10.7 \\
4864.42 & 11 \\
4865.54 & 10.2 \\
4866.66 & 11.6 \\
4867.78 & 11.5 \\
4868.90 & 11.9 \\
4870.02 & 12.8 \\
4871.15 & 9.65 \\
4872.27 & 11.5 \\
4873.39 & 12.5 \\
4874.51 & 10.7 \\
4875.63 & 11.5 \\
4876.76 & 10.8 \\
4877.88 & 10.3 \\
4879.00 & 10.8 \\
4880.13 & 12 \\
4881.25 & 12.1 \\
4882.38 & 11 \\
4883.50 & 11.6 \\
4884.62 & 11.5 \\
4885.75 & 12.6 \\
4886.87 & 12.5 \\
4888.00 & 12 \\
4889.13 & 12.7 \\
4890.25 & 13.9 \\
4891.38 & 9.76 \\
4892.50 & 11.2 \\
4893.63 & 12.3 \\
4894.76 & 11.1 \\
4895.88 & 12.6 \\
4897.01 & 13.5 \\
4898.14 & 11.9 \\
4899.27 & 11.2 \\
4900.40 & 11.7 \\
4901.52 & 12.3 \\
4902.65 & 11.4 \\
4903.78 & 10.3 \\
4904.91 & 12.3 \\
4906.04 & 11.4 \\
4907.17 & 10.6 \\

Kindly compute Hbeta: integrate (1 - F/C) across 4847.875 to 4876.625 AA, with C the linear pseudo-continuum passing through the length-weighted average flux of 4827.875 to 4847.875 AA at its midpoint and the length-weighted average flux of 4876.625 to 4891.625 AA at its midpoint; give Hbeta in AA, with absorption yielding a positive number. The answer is 2.37 AA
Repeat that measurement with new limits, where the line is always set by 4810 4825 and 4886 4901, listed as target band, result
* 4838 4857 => 0.8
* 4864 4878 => 0.7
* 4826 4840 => -0.5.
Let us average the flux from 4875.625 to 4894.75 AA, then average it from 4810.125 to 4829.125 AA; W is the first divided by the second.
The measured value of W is 1.0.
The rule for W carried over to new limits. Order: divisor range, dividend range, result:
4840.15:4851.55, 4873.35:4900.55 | 1.05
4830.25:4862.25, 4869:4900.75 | 1.04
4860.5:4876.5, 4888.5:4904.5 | 1.09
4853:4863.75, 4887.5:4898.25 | 1.18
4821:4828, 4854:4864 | 0.88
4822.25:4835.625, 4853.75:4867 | 0.88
